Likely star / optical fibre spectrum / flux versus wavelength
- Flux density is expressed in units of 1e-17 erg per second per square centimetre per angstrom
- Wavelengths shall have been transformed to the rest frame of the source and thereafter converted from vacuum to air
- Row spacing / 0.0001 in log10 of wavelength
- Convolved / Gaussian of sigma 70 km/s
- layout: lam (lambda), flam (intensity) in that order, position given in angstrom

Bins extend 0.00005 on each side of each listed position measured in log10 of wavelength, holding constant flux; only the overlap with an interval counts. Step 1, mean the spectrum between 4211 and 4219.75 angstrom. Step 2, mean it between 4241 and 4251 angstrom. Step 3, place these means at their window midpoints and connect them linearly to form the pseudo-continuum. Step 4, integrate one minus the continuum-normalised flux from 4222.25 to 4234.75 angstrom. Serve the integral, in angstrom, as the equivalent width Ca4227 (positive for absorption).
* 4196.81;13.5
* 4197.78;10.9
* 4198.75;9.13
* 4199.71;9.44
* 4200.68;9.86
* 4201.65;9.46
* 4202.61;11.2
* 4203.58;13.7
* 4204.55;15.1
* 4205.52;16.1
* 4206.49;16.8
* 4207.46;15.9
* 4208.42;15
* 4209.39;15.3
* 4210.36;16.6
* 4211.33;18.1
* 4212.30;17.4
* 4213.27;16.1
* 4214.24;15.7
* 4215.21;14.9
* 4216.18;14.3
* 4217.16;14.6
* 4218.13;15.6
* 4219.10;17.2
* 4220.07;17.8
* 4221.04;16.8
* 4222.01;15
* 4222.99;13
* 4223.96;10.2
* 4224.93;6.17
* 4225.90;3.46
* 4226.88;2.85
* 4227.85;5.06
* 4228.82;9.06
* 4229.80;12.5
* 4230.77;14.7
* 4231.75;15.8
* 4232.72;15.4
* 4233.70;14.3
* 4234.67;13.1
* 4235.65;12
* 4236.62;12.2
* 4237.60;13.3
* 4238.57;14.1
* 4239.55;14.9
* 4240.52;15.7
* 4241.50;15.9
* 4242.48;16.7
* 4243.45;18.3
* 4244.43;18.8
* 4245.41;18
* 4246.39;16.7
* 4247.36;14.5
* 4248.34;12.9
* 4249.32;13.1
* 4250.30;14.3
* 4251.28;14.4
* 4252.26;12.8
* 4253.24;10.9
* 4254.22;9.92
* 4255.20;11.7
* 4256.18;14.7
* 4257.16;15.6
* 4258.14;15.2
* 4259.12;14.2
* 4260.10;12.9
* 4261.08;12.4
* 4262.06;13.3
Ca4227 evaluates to 4.3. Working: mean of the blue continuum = 16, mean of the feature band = 10.4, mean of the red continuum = 15.9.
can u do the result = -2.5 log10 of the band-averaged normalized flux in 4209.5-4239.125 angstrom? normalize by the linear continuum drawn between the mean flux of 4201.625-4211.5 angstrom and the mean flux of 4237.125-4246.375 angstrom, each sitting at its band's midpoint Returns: 0.17 mag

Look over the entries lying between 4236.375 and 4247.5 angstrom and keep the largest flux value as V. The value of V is 18.8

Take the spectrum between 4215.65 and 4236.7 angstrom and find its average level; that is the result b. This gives 12.3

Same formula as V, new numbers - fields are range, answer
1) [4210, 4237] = 18.1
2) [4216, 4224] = 17.8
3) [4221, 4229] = 16.8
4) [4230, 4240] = 15.8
